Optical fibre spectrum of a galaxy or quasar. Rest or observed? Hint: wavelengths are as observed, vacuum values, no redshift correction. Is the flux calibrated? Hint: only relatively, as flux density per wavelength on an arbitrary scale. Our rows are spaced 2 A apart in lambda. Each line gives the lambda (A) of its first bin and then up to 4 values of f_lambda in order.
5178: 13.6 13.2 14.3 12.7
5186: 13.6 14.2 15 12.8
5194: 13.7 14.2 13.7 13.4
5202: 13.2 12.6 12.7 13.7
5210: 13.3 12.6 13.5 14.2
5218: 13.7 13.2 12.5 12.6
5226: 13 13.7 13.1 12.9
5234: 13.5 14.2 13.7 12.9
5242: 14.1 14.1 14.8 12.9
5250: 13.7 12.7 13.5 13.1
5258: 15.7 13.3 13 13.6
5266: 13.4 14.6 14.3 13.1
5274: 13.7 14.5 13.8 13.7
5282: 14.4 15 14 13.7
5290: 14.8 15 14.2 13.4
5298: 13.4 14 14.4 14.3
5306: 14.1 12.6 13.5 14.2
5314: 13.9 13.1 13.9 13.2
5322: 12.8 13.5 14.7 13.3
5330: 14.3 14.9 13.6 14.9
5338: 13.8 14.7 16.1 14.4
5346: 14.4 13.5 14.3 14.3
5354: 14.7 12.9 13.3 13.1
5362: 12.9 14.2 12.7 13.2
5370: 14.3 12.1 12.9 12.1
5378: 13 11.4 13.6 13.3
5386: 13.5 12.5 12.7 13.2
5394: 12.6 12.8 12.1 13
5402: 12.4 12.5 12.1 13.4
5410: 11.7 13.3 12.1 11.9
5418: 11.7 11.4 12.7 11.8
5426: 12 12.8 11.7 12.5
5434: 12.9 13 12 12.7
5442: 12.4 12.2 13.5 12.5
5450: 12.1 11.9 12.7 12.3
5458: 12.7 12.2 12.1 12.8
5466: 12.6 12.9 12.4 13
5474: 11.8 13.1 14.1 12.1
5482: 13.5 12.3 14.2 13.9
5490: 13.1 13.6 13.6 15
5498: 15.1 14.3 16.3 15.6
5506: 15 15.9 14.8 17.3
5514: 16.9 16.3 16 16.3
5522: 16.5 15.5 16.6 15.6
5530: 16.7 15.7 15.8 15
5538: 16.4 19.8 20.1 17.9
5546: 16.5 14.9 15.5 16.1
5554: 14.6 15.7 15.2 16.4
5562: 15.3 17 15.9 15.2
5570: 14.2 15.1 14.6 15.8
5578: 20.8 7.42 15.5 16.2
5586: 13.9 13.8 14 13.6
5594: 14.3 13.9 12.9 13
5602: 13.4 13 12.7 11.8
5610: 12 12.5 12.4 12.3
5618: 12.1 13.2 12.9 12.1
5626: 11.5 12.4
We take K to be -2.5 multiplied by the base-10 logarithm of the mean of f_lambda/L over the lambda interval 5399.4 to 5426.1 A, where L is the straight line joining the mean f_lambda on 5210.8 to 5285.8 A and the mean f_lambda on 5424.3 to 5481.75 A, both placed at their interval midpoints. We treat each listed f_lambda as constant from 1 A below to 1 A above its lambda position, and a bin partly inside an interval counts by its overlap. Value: 0.04 mag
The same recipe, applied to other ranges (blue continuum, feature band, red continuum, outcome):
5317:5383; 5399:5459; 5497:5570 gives 0.19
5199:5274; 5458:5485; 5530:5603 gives 0.17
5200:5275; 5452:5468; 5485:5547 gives 0.23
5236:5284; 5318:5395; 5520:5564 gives 0.08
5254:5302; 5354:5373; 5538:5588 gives 0.10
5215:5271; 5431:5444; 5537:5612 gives 0.15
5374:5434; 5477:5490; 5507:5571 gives 0.10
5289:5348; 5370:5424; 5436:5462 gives 0.04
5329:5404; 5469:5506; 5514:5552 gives 0.14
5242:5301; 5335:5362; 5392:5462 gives -0.08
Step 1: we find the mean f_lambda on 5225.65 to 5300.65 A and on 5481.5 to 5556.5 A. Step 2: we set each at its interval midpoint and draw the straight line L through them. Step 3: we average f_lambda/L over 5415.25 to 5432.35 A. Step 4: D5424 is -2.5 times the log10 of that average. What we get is 0.24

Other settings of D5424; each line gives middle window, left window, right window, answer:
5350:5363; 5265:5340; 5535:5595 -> 0.054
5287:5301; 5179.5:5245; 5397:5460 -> -0.082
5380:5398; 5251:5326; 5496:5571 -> 0.146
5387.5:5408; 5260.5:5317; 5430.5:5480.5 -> 0.034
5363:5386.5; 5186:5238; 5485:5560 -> 0.129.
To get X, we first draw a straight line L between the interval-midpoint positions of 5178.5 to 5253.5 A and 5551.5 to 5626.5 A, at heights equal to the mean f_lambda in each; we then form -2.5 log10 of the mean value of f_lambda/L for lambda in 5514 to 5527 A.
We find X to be -0.17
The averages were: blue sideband 13.5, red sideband 14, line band 16.3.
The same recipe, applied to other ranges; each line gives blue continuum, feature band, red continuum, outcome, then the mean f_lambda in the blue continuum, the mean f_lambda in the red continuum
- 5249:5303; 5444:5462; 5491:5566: 0.228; 13.9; 16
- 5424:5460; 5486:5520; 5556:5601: -0.128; 12.4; 14.7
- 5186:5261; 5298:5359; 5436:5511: -0.044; 13.5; 13.3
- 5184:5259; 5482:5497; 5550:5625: 0.022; 13.5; 14.1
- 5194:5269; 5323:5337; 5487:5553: 0.009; 13.5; 15.9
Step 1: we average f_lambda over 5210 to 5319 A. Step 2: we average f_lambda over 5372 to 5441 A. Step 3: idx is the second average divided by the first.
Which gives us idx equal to 0.9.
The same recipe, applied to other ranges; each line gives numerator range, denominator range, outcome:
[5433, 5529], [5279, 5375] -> 1.00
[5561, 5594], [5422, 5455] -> 1.20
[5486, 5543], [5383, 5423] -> 1.26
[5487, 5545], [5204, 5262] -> 1.18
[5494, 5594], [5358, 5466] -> 1.24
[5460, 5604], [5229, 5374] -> 1.08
